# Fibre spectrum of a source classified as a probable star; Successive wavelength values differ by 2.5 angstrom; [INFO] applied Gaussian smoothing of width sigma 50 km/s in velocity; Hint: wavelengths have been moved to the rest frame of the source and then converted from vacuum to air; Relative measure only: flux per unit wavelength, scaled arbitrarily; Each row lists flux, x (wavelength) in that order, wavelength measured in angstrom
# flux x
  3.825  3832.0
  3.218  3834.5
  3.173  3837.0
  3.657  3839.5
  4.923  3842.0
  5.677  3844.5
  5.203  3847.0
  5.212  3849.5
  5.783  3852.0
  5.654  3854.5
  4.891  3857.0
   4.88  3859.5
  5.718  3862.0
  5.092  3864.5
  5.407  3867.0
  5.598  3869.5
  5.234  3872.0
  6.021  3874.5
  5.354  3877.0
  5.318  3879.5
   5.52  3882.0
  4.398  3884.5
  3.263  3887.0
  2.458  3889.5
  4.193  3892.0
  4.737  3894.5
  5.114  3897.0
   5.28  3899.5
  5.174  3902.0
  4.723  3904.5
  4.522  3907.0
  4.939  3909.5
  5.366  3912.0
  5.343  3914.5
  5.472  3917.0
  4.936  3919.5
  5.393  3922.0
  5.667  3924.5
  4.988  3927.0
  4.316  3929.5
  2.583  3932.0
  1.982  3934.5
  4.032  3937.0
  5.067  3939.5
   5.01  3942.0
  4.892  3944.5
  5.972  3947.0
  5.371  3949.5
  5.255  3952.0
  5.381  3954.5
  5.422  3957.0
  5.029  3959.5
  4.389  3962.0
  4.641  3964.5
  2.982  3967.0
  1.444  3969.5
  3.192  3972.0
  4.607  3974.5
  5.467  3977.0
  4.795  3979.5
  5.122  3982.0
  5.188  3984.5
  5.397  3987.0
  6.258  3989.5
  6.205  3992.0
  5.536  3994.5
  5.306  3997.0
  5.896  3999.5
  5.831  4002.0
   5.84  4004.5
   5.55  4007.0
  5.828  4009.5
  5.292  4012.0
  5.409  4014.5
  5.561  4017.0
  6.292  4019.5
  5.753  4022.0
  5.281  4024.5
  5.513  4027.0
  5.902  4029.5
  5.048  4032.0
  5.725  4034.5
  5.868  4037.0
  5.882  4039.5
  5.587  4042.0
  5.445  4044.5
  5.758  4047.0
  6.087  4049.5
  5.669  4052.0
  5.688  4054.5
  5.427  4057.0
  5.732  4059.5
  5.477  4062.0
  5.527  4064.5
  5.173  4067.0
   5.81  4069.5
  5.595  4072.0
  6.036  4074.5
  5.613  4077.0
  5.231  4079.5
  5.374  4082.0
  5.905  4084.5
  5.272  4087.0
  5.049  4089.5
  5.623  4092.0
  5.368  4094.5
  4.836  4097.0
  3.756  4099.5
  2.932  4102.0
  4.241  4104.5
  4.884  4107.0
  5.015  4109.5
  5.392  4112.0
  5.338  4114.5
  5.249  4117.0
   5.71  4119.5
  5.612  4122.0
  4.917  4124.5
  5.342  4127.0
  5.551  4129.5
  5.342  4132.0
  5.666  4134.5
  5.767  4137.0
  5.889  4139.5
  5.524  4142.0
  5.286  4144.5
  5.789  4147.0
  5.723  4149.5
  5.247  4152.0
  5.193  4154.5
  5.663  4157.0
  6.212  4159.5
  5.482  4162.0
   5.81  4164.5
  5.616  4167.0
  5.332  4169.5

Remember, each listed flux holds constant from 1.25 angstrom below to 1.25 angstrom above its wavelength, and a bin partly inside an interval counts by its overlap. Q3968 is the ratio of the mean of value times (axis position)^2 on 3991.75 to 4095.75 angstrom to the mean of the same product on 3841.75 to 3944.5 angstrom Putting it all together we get 1.24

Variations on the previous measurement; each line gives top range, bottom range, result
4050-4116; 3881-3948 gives 1.23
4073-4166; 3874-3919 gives 1.23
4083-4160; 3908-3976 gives 1.26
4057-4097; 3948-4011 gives 1.14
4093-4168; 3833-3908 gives 1.24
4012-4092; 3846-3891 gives 1.22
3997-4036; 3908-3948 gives 1.24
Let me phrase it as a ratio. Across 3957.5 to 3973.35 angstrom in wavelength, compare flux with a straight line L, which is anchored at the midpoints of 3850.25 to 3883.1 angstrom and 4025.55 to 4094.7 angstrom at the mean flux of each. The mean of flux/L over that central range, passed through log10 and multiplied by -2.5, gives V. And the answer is 0.43 mag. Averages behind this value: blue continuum 5.42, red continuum 5.59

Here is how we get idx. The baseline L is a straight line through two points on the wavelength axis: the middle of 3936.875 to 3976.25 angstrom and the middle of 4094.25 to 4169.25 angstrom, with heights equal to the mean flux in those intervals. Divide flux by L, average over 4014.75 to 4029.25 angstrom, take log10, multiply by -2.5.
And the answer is -0.17 mag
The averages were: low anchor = 4.57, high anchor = 5.28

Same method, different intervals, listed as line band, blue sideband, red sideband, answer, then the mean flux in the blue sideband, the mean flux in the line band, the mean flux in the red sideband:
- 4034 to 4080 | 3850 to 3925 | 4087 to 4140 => -0.11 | 5.04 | 5.65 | 5.11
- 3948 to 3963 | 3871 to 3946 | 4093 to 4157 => -0.08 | 4.71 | 5.17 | 5.19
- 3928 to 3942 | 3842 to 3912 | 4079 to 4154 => 0.33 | 5.02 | 3.75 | 5.23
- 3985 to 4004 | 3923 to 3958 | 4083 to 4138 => -0.19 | 4.71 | 5.75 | 5.12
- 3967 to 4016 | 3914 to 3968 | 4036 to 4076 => 0.01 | 4.73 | 5.11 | 5.67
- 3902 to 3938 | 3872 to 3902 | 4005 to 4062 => 0.07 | 4.74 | 4.61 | 5.65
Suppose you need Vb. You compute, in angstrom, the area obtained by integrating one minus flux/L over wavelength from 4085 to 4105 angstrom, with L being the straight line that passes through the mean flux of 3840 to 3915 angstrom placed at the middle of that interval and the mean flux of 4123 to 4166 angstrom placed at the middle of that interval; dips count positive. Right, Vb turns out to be 2.8 angstrom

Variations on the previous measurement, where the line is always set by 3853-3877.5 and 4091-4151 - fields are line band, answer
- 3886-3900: 3.23 angstrom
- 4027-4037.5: -0.68 angstrom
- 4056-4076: -1.38 angstrom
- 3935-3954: 1.26 angstrom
